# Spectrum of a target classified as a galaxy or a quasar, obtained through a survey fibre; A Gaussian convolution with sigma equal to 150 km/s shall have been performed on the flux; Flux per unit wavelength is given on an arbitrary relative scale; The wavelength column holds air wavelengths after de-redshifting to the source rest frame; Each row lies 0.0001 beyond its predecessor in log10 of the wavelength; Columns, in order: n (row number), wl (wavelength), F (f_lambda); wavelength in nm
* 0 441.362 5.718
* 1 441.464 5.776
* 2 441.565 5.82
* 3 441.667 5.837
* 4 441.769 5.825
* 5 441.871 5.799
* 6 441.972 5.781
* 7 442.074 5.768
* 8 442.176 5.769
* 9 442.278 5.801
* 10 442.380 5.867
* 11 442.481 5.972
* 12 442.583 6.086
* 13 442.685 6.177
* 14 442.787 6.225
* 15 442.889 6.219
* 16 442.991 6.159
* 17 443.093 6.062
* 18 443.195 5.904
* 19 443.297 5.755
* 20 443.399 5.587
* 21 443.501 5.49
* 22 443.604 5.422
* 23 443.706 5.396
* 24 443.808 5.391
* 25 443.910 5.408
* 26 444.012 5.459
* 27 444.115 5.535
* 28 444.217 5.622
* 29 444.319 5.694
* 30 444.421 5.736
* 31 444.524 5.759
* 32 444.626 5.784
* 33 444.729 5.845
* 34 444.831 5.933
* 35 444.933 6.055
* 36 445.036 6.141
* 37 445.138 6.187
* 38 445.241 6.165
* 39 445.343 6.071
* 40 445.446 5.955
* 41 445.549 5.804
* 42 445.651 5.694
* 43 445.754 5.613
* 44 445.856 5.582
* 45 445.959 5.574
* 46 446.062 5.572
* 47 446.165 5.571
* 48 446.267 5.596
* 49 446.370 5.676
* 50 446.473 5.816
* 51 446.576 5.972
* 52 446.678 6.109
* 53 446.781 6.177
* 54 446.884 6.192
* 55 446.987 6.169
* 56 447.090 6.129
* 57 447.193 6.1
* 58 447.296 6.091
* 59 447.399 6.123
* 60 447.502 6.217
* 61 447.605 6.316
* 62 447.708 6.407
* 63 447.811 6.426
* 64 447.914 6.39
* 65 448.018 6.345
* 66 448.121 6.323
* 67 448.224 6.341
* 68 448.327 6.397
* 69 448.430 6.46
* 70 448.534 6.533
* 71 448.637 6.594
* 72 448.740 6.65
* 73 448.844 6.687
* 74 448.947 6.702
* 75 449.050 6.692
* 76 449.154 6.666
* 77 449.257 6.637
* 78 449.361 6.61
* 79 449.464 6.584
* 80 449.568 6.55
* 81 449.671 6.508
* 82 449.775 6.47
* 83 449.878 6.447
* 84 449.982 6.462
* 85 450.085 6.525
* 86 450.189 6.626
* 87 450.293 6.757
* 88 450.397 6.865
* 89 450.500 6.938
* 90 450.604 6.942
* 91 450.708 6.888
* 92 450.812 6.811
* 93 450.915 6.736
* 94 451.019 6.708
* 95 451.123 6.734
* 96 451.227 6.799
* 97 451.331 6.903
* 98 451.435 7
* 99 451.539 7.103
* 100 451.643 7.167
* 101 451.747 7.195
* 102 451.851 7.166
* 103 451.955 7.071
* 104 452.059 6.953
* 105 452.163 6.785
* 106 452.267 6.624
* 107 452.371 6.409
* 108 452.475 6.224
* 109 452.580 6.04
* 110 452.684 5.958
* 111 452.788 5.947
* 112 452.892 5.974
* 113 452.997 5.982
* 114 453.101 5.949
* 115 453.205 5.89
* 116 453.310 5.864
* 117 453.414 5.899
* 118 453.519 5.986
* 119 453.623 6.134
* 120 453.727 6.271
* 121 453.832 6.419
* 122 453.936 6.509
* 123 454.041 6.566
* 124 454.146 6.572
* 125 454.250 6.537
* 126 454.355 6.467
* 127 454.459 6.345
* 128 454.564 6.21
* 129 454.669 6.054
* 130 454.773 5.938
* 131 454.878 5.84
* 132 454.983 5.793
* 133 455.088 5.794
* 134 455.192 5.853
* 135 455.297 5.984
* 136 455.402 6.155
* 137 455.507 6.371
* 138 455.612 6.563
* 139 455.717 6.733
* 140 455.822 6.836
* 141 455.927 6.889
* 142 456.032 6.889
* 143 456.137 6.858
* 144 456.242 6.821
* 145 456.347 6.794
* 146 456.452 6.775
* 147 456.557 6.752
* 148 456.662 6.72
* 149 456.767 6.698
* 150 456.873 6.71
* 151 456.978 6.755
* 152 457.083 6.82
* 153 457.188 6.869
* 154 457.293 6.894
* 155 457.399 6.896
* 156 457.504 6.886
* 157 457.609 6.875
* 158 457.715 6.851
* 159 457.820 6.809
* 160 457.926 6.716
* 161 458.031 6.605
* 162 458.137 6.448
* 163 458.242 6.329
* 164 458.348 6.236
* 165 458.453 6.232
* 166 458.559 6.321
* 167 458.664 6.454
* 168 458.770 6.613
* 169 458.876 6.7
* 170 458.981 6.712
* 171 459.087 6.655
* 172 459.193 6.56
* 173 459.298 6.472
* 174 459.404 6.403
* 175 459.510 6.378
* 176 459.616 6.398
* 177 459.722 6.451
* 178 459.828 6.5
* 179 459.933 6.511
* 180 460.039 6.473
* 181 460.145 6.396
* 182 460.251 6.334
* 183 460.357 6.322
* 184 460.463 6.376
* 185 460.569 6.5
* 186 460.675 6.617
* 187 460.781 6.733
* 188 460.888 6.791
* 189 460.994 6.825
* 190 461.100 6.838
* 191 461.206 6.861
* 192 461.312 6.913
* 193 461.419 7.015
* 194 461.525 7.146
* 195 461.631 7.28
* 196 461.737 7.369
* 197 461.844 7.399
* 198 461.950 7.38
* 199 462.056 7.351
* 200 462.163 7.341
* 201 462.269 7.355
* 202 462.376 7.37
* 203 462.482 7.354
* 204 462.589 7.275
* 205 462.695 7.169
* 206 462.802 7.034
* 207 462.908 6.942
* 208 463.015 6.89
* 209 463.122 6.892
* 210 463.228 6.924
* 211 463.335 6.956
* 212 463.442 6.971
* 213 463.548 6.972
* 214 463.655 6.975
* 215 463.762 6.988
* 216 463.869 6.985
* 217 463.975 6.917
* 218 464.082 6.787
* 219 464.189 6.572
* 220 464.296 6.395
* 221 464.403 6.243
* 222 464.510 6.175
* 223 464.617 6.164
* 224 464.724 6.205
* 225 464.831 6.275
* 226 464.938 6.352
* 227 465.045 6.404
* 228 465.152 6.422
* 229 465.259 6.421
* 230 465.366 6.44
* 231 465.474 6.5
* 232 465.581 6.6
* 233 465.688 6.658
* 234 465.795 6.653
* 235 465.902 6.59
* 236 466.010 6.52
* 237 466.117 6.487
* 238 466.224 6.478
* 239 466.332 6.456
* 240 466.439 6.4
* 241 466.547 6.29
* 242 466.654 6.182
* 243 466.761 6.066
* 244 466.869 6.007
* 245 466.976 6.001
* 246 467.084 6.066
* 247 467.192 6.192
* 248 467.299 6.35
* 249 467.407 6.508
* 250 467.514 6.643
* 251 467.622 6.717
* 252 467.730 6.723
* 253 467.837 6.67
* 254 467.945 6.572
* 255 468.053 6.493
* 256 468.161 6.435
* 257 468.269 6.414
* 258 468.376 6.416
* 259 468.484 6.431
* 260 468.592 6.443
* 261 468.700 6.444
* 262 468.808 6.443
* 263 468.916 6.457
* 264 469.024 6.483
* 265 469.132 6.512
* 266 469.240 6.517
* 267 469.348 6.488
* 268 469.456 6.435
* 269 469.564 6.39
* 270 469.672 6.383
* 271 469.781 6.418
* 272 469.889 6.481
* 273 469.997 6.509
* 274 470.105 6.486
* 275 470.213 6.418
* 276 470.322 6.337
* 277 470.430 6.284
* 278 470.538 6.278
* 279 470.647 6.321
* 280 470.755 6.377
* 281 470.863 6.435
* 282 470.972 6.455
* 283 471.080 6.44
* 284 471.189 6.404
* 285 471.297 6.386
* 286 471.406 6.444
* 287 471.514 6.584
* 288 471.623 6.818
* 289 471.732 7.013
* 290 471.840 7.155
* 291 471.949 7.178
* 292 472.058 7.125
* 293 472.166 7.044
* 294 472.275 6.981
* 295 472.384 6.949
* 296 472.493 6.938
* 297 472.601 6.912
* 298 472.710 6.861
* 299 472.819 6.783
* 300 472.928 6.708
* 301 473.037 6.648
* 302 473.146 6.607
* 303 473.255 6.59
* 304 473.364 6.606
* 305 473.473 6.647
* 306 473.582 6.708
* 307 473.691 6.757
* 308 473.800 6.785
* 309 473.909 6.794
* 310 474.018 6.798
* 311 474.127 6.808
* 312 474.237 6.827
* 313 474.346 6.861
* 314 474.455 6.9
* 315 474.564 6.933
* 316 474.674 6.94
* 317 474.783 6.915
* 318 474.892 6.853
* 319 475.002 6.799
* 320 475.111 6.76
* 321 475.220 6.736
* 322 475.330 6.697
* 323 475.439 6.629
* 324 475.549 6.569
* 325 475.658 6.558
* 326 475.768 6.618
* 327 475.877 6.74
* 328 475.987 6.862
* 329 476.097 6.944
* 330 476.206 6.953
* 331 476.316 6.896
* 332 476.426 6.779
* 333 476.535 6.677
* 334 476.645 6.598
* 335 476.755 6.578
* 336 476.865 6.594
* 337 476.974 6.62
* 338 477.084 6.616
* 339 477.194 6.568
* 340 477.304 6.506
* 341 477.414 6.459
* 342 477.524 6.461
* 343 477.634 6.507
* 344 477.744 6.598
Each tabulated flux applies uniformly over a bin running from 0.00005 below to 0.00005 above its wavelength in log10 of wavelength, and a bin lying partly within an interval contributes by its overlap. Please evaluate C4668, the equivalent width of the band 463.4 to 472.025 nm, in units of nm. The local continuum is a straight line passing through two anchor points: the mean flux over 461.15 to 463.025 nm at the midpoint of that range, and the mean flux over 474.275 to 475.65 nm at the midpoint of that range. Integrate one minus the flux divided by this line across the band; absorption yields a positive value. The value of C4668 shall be 0.65 nm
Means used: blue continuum 7.2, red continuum 6.79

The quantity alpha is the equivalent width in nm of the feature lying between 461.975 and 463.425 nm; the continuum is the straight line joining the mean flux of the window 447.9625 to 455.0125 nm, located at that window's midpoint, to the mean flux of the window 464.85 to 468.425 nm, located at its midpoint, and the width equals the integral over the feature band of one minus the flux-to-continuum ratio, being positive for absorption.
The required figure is -0.157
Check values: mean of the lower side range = 6.5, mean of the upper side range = 6.43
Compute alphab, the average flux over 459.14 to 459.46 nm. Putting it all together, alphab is 6.48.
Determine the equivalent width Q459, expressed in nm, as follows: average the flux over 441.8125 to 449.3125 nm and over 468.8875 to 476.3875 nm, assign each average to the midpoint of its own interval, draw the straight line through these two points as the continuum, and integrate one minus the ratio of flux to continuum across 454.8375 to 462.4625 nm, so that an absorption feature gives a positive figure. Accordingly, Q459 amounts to -0.41 nm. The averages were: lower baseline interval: 6.01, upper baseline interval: 6.68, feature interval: 6.67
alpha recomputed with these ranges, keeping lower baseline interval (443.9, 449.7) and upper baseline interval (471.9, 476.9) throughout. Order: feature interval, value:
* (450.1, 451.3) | -0.11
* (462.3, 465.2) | -0.11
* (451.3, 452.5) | -0.13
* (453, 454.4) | 0.01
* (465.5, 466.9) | 0.04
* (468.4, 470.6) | 0.08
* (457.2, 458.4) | -0.06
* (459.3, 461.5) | -0.05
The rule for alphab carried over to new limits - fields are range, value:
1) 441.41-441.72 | 5.8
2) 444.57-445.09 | 5.96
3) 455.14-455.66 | 6.18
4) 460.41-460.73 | 6.5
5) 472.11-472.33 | 7.02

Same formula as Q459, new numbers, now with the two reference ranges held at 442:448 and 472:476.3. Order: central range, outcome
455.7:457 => -0.113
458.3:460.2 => -0.040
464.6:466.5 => 0.024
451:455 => -0.177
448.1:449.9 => -0.160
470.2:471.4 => 0.057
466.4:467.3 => 0.057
